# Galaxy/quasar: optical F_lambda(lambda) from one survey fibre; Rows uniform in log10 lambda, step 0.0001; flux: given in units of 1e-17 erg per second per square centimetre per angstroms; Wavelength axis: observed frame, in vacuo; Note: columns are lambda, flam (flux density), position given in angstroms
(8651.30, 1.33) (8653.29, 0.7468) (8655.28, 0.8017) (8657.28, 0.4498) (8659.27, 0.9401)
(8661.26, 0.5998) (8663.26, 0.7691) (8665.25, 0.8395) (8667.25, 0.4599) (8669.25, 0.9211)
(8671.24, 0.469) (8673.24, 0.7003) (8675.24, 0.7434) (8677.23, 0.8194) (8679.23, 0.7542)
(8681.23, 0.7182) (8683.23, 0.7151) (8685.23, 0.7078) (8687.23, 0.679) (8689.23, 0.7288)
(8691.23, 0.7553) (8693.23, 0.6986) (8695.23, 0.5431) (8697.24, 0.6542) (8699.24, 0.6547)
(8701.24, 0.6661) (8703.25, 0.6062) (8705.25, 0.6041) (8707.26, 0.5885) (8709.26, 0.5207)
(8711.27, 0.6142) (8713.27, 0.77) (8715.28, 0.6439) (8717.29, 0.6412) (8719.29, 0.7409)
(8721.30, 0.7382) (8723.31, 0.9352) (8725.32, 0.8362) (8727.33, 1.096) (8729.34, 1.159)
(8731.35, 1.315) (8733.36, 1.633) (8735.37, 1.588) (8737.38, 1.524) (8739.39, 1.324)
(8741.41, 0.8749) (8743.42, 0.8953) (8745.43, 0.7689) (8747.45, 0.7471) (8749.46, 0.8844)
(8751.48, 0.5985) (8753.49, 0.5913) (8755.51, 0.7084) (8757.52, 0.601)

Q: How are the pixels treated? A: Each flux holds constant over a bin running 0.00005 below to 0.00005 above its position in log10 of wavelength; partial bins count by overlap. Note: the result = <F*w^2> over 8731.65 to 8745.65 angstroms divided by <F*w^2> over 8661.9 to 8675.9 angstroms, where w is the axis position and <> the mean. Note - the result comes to 1.84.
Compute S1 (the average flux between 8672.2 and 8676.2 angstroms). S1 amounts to 0.718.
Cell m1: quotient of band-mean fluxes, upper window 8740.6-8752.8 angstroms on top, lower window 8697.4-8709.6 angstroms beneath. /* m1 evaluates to 1.3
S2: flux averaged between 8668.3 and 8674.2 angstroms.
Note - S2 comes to 0.695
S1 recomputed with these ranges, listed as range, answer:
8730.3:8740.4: 1.48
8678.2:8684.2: 0.729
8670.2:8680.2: 0.699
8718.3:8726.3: 0.812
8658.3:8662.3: 0.769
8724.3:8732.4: 1.1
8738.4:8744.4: 1.03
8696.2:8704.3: 0.644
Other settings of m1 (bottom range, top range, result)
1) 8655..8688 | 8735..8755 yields 1.34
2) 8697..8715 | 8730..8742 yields 2.20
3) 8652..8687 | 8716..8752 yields 1.42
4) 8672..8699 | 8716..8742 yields 1.57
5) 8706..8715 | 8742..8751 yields 1.30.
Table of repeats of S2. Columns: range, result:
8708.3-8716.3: 0.637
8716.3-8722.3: 0.708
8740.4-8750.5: 0.833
